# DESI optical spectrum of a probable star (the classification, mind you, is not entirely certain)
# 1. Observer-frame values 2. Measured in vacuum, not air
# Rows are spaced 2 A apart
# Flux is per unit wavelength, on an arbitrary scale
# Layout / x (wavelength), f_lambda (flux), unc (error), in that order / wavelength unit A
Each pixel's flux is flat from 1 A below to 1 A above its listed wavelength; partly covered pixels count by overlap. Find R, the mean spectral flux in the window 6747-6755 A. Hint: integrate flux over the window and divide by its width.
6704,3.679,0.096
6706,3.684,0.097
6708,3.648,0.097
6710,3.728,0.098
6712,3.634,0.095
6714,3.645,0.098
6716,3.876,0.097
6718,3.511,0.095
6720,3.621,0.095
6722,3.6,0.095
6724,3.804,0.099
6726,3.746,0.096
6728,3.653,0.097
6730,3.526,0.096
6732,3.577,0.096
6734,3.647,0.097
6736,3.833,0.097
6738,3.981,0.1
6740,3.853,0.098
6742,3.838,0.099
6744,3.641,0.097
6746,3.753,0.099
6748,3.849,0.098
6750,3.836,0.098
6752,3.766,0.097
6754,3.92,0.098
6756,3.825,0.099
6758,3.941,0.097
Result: 3.84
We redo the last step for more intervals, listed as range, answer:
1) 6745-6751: 3.81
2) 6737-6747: 3.81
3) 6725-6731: 3.64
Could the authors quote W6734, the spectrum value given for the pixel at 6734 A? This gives 3.647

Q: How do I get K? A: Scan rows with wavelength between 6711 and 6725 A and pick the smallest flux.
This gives 3.511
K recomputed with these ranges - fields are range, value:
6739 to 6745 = 3.641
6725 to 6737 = 3.526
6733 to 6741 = 3.647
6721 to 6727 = 3.6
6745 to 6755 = 3.753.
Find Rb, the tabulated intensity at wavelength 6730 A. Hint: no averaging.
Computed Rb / 3.526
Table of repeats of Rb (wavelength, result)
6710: 3.728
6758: 3.941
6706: 3.684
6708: 3.648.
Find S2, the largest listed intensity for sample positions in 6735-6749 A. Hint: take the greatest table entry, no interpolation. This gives 3.981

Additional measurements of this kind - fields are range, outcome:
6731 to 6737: 3.833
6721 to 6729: 3.804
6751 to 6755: 3.92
